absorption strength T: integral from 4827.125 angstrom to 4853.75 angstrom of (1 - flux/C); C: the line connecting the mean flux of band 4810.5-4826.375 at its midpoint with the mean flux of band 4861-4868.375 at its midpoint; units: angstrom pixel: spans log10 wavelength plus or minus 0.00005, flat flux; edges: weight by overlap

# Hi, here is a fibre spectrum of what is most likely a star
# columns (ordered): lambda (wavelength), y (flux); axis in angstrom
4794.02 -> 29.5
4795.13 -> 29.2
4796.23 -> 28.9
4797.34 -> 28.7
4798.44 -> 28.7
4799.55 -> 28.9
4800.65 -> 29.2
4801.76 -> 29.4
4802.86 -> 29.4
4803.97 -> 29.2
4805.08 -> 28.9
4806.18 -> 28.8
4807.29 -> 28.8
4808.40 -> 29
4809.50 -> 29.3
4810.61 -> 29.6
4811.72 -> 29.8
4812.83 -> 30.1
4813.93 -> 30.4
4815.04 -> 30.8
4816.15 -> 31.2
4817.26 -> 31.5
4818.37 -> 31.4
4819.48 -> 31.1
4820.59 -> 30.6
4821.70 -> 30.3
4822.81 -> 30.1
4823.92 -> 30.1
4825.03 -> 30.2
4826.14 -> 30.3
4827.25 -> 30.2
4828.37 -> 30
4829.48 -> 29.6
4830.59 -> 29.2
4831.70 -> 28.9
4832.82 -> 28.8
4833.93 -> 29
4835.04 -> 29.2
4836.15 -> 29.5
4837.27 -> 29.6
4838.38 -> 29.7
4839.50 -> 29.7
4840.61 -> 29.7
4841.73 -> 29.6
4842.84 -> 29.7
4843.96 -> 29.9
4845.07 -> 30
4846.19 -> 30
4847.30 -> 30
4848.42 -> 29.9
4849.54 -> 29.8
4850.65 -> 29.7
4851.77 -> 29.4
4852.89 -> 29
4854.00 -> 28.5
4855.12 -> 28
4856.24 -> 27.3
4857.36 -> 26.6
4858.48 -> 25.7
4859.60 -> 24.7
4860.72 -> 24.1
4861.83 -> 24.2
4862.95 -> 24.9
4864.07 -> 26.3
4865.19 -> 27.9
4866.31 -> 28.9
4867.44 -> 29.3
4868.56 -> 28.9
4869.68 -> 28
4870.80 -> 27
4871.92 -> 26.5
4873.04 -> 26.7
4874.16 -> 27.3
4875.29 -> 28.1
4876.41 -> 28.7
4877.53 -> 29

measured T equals -0.7 angstrom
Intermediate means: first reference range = 30.5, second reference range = 26.9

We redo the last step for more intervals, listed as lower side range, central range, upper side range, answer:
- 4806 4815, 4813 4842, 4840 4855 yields -0.4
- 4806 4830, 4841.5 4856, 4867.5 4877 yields -0.3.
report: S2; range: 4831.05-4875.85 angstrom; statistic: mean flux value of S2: 28.2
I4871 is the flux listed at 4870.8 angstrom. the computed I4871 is 27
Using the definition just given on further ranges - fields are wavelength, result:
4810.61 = 29.6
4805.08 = 28.9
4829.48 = 29.6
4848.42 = 29.9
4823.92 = 30.1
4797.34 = 28.7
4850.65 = 29.7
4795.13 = 29.2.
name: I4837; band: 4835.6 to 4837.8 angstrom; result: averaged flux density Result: 29.5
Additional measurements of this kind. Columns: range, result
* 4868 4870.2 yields 28.5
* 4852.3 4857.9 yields 27.9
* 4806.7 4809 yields 28.9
